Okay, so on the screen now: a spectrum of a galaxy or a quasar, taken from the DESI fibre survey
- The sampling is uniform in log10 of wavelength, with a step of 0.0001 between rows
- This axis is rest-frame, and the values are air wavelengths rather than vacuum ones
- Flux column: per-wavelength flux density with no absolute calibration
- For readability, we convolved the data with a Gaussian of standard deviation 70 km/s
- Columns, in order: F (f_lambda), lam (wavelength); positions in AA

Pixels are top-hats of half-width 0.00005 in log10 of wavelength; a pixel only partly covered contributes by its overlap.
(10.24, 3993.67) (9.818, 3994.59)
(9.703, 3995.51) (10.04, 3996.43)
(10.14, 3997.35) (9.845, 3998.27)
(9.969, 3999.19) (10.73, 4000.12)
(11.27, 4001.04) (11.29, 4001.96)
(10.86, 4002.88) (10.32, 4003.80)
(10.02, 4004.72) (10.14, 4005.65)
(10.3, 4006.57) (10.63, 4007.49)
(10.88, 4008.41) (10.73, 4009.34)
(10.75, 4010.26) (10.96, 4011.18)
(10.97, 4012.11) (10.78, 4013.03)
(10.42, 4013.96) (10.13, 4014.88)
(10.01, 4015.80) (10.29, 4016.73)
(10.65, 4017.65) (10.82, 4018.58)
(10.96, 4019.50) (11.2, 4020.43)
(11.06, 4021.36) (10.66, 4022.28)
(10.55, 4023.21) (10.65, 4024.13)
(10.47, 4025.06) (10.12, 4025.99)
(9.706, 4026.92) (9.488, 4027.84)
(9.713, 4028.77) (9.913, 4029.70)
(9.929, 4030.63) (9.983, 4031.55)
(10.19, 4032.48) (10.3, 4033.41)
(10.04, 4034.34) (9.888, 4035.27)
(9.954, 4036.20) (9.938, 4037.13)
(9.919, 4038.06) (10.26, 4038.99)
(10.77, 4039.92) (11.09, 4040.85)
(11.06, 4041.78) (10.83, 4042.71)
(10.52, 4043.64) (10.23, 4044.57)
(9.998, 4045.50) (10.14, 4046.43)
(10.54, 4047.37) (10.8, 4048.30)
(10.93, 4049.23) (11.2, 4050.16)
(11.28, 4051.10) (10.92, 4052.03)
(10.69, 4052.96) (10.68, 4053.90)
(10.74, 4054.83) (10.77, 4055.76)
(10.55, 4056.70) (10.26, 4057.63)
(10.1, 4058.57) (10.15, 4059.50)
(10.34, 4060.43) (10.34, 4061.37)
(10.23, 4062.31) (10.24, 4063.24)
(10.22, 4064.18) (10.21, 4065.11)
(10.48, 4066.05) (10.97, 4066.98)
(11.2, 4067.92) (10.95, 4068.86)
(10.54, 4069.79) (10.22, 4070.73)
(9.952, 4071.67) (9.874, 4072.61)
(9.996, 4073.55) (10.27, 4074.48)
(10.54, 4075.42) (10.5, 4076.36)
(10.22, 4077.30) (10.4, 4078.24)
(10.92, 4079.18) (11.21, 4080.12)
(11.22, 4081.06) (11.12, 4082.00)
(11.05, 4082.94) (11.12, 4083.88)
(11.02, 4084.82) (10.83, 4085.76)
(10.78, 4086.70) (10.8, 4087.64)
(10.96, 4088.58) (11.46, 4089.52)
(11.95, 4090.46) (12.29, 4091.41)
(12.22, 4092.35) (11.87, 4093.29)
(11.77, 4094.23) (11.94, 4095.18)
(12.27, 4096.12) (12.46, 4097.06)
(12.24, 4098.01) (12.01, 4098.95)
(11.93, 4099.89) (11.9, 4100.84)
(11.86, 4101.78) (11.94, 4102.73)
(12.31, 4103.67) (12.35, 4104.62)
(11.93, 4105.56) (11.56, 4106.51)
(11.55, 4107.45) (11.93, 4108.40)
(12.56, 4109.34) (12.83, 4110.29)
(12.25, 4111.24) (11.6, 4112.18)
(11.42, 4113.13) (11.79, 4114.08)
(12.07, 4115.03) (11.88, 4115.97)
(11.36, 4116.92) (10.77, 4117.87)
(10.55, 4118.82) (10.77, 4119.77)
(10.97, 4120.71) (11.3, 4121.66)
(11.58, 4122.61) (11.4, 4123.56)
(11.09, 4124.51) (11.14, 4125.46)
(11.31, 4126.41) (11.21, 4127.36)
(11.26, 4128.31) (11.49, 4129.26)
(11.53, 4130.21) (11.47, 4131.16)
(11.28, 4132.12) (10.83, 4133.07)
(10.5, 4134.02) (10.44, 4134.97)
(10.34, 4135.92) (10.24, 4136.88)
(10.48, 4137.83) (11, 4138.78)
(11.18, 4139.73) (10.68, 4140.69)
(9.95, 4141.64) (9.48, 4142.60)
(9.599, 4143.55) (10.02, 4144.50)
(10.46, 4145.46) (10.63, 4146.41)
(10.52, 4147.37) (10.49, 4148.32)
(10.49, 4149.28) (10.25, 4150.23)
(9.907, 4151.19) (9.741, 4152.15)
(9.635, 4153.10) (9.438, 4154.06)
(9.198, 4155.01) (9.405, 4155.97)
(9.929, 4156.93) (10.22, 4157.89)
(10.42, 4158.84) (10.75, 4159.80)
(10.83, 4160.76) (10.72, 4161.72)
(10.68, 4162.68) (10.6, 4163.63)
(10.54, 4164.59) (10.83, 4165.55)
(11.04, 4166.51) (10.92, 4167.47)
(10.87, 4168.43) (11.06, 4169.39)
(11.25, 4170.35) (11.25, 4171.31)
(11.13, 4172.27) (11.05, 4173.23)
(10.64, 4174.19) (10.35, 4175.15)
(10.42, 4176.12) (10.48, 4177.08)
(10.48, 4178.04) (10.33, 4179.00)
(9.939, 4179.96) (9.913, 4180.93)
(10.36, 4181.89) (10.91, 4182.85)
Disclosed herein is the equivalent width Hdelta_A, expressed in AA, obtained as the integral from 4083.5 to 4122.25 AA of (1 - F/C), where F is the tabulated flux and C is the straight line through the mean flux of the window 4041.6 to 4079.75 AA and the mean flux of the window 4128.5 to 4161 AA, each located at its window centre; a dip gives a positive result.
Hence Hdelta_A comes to -4.63 AA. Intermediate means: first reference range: 10.5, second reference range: 10.4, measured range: 11.7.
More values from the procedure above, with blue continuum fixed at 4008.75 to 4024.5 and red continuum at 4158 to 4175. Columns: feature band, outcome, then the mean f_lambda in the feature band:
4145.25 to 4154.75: 0.6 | 10.1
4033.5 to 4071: 0.8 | 10.5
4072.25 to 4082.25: 0.2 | 10.6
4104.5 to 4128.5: -1.7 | 11.5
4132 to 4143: 0.3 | 10.5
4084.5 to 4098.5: -1.2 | 11.7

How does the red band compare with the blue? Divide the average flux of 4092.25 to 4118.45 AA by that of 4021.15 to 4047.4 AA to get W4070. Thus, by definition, 1.2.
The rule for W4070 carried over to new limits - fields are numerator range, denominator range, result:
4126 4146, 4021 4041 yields 1.05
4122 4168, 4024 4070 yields 1.02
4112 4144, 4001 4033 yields 1.05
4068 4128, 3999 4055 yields 1.08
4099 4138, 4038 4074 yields 1.09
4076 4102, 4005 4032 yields 1.10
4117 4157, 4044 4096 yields 0.98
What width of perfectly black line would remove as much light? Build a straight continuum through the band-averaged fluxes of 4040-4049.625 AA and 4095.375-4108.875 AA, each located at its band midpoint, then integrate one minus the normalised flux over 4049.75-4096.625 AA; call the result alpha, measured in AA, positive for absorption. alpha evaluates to 2.0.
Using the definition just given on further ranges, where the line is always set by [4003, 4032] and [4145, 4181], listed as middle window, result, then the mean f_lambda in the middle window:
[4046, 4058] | -0.3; 10.7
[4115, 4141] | -1.5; 11.1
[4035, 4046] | 0.1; 10.4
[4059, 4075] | 0.1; 10.4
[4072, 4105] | -2.9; 11.4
